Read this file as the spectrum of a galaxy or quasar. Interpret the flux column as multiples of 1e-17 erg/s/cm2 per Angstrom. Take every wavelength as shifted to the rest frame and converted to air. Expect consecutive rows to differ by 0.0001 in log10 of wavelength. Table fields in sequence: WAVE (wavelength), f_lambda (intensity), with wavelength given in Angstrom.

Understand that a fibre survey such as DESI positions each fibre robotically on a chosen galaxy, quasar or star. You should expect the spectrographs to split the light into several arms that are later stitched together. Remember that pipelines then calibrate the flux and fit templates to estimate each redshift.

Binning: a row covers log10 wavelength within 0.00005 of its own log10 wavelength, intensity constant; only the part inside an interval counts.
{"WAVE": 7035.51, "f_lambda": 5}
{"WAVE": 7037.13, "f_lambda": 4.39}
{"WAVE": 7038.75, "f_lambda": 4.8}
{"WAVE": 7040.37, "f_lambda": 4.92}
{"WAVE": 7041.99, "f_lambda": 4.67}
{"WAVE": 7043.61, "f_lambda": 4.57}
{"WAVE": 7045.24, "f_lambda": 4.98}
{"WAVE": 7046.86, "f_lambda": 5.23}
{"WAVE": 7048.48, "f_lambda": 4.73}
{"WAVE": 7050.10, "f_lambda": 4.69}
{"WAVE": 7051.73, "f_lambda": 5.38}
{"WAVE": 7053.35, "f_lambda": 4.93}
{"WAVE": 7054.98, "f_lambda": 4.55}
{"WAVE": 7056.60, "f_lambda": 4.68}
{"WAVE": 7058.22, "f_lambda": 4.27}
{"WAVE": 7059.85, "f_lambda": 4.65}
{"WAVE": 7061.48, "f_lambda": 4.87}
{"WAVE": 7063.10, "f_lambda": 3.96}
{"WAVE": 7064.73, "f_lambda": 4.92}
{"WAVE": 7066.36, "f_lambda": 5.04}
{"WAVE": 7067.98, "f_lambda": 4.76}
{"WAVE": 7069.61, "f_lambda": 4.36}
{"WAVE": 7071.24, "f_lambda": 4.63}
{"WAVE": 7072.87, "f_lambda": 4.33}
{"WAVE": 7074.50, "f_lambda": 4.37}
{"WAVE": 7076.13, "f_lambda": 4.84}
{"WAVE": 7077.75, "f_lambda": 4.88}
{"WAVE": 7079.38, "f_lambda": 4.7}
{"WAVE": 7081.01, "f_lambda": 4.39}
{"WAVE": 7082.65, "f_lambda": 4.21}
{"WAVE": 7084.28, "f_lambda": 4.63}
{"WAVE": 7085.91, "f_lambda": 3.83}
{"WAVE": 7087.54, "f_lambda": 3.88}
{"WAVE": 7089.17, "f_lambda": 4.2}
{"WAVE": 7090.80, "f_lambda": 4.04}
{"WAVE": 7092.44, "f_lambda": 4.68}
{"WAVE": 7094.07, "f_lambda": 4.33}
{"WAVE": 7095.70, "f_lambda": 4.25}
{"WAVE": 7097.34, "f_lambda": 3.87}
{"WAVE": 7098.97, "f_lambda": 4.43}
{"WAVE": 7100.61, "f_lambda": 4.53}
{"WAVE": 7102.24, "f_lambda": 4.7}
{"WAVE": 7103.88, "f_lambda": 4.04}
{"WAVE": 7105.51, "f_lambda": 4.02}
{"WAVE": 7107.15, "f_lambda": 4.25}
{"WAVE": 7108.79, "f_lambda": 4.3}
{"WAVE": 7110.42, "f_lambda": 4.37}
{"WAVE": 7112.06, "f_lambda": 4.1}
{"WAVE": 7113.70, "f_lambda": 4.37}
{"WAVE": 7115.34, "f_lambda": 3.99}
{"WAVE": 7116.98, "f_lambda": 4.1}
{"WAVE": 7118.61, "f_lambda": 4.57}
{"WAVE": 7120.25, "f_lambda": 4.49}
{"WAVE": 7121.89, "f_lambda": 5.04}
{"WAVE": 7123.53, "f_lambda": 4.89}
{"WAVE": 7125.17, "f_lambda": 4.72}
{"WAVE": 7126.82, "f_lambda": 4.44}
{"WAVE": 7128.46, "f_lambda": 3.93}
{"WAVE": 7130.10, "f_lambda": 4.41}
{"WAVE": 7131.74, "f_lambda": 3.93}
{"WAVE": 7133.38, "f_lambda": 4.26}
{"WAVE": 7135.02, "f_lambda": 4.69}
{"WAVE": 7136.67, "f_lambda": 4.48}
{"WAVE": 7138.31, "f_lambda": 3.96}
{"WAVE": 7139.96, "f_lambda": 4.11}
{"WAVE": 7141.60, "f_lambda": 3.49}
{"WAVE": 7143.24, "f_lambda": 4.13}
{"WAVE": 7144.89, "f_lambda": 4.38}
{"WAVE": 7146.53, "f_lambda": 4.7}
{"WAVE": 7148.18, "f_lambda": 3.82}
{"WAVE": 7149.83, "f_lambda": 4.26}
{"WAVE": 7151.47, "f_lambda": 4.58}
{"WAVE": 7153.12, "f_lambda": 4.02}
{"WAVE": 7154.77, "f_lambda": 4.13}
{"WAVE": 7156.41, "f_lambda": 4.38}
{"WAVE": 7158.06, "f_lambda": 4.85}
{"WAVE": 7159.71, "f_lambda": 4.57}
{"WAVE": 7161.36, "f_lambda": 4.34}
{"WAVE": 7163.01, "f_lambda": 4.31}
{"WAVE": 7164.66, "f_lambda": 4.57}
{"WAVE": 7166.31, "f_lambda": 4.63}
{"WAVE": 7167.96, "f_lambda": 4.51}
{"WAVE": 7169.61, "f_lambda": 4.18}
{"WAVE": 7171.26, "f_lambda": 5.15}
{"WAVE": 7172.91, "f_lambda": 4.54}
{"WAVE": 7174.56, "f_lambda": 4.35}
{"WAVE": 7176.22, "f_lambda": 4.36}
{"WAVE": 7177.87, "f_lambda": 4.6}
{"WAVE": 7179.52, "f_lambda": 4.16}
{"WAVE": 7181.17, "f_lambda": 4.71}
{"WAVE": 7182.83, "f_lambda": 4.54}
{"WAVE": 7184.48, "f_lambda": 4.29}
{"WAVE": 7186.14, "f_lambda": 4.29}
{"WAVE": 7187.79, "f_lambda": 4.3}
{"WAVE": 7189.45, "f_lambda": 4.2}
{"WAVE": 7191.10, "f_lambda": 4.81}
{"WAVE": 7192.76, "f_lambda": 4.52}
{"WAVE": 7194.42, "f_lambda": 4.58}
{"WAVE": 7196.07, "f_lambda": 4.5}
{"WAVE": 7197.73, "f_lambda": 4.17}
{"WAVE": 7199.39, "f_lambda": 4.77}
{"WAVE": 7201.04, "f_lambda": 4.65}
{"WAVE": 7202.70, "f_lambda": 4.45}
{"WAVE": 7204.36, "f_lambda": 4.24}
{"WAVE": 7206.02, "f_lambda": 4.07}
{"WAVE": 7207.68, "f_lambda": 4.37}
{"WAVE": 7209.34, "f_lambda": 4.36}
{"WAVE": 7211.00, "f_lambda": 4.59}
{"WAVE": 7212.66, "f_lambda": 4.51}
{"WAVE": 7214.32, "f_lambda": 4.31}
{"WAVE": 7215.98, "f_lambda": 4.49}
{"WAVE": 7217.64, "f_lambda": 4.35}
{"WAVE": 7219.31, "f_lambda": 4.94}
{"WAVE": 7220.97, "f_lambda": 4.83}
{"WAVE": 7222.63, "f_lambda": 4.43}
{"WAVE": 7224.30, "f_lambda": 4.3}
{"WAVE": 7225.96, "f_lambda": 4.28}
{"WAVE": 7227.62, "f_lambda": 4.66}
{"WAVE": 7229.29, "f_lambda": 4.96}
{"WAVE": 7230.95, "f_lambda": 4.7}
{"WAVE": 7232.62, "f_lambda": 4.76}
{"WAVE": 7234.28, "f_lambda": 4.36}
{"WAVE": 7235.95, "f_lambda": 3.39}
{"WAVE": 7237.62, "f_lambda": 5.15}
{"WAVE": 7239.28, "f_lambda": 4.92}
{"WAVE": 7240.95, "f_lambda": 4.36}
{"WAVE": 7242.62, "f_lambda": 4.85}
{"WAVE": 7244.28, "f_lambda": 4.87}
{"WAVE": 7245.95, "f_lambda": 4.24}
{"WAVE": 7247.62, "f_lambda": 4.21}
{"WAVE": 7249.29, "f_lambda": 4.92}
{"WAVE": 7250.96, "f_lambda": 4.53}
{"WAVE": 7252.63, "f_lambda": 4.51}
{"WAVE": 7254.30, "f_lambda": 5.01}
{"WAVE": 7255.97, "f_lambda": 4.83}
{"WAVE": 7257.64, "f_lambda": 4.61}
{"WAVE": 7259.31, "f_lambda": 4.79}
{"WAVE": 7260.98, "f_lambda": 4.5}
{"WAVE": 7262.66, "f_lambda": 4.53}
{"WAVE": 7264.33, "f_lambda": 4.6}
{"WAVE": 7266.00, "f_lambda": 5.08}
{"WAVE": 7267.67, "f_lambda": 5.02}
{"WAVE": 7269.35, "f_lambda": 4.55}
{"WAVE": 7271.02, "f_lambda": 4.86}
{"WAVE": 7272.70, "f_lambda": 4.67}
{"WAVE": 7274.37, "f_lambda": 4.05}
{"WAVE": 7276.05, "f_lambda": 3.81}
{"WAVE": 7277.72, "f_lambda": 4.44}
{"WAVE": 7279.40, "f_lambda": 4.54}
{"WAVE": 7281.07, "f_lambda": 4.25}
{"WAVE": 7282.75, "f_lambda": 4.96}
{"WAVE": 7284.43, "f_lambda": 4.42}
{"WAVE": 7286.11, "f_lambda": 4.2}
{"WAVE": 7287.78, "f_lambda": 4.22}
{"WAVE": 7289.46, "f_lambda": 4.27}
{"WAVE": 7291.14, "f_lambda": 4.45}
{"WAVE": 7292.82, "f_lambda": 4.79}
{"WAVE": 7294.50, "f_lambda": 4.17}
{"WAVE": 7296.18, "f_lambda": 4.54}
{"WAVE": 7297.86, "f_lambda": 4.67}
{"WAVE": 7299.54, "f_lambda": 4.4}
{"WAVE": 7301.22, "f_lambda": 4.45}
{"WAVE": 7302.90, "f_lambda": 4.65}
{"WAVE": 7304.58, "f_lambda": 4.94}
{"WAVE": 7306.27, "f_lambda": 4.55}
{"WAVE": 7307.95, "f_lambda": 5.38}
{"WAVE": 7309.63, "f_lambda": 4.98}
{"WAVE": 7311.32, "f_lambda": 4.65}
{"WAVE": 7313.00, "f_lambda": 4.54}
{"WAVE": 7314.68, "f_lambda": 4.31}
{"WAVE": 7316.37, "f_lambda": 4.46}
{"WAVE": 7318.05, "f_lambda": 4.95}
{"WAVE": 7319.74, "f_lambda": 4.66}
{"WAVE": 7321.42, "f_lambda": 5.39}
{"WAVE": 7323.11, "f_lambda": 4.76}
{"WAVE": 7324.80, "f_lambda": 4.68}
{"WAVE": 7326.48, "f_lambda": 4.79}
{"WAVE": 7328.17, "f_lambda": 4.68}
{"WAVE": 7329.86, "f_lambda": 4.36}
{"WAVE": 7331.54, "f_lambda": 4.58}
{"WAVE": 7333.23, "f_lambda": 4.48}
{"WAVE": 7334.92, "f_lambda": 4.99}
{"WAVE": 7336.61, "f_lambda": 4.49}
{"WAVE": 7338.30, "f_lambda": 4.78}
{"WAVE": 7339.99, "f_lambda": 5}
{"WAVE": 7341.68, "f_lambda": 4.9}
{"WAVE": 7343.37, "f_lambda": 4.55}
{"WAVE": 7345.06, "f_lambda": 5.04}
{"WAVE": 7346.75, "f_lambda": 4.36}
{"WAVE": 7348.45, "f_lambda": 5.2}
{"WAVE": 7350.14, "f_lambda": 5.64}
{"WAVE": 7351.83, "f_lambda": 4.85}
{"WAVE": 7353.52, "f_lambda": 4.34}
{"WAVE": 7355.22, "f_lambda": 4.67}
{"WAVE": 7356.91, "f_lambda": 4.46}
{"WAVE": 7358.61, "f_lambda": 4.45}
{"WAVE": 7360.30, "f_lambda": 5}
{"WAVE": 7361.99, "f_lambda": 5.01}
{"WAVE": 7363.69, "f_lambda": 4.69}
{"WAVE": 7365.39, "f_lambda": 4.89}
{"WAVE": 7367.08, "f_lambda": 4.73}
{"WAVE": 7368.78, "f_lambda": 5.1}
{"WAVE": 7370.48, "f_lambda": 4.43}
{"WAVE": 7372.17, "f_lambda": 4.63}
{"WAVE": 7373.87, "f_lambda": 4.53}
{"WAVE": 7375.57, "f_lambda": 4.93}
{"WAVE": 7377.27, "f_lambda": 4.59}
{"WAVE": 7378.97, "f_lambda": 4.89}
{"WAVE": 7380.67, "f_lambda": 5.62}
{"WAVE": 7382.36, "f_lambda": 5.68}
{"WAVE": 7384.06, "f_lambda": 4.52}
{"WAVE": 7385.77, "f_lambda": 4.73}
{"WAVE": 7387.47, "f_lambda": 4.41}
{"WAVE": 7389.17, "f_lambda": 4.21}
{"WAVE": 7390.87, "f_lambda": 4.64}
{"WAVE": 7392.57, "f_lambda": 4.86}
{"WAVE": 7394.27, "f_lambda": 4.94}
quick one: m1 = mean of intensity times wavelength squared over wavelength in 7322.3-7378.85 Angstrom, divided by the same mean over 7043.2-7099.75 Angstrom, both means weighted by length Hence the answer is 1.1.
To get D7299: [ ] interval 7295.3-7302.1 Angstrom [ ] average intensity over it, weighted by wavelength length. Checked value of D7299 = 4.52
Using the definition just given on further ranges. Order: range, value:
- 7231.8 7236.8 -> 4.17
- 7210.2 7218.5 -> 4.45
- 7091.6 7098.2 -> 4.28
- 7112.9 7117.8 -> 4.16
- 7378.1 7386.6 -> 5.09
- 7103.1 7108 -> 4.1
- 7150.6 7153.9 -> 4.31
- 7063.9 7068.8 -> 4.9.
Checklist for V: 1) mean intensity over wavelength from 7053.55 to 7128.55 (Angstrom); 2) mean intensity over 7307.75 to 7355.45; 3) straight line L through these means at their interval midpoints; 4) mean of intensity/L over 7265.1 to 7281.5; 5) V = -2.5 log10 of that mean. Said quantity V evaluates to 0.04 mag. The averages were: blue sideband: 4.43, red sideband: 4.77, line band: 4.54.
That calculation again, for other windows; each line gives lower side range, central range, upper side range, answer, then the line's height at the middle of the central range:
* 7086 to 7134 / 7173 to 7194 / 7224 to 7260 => 0.01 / 4.47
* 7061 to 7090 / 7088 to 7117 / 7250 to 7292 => 0.06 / 4.49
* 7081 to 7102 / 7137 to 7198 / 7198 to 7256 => 0.01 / 4.42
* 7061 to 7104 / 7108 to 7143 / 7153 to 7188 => 0.03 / 4.45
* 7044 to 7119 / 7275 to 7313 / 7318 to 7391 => 0.04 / 4.71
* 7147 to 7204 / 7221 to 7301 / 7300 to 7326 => 0.02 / 4.64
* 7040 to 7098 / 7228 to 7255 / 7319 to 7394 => 0.02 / 4.69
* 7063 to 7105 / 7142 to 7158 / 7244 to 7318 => 0.05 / 4.47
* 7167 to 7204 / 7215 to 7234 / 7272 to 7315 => -0.03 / 4.49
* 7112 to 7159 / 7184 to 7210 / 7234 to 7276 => 0.01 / 4.47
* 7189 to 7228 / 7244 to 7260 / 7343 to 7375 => -0.02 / 4.56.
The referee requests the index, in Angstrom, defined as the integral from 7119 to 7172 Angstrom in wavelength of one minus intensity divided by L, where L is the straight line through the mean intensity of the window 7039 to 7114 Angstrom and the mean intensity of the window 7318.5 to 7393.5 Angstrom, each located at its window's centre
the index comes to 2.2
